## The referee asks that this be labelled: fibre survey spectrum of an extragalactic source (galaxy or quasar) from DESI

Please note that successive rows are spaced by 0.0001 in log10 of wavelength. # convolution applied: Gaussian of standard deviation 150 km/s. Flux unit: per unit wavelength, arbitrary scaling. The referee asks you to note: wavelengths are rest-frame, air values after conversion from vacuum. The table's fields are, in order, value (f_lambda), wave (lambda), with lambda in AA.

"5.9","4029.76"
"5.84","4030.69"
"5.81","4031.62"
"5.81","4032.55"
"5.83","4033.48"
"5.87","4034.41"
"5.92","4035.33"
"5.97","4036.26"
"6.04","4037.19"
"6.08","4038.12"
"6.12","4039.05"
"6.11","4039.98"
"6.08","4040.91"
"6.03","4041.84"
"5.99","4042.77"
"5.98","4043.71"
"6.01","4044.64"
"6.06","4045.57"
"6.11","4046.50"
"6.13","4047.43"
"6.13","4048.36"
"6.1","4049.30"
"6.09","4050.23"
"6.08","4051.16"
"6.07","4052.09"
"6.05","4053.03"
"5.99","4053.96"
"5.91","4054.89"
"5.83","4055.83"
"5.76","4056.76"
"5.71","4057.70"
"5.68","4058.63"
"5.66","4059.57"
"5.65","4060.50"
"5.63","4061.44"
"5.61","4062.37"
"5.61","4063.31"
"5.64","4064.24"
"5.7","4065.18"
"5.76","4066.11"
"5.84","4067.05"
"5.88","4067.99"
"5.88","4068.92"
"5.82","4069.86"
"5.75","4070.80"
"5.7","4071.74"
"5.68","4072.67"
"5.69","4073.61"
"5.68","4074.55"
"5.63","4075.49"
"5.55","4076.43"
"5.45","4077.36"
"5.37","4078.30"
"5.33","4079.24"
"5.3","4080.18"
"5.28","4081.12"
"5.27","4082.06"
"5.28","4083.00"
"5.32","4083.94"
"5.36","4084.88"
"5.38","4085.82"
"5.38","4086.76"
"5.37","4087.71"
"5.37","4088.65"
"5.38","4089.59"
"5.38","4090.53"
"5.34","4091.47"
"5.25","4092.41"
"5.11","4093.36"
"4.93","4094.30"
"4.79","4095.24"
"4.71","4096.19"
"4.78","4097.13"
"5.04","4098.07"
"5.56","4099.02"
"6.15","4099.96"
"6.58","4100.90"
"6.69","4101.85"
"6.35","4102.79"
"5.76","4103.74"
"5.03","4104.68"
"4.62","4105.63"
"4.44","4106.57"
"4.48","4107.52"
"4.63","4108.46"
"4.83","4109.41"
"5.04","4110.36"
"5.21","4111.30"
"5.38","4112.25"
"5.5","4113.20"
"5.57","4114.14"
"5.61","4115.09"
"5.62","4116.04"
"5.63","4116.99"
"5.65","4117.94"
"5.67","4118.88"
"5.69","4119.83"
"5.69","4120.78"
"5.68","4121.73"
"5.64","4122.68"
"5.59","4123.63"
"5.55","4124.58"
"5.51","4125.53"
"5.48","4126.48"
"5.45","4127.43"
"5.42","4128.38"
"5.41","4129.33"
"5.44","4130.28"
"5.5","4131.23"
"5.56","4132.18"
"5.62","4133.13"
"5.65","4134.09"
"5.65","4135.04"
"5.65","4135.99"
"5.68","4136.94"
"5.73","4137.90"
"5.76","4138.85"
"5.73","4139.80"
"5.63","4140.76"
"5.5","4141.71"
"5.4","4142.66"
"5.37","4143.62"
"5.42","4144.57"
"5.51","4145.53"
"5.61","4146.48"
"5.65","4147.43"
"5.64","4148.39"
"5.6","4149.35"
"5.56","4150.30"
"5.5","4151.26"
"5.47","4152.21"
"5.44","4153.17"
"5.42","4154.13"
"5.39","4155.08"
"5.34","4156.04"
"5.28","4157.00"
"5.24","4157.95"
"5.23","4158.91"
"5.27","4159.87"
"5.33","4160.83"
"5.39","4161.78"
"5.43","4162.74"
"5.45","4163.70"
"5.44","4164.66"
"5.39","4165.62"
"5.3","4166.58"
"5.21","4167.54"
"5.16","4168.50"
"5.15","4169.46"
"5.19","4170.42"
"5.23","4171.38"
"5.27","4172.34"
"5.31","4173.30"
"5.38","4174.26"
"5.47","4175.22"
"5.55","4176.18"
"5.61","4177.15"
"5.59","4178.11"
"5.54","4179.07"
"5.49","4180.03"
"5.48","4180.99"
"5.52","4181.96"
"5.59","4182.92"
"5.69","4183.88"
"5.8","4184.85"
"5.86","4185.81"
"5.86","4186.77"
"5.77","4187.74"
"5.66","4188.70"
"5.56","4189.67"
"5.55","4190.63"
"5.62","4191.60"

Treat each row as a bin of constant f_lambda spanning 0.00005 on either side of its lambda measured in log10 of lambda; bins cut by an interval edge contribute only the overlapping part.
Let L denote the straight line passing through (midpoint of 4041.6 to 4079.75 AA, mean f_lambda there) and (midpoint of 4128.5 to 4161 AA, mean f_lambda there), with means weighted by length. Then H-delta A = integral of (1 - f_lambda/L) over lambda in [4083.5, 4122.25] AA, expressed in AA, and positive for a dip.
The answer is 2.0 AA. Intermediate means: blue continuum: 5.81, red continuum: 5.51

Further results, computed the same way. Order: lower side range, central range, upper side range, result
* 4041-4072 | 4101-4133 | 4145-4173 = 0.77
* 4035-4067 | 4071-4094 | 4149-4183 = 1.45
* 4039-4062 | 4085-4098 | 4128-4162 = 1.33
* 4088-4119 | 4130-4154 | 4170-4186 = -0.66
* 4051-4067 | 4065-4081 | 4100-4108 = 0.18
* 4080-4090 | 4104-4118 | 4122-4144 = 0.81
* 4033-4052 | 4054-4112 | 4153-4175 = 3.42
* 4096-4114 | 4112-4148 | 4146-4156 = -0.96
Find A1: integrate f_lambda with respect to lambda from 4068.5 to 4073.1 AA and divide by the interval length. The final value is 5.76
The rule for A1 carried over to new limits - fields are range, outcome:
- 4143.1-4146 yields 5.42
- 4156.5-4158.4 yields 5.27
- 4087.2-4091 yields 5.37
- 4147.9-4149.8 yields 5.59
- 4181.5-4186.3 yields 5.7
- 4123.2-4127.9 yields 5.52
